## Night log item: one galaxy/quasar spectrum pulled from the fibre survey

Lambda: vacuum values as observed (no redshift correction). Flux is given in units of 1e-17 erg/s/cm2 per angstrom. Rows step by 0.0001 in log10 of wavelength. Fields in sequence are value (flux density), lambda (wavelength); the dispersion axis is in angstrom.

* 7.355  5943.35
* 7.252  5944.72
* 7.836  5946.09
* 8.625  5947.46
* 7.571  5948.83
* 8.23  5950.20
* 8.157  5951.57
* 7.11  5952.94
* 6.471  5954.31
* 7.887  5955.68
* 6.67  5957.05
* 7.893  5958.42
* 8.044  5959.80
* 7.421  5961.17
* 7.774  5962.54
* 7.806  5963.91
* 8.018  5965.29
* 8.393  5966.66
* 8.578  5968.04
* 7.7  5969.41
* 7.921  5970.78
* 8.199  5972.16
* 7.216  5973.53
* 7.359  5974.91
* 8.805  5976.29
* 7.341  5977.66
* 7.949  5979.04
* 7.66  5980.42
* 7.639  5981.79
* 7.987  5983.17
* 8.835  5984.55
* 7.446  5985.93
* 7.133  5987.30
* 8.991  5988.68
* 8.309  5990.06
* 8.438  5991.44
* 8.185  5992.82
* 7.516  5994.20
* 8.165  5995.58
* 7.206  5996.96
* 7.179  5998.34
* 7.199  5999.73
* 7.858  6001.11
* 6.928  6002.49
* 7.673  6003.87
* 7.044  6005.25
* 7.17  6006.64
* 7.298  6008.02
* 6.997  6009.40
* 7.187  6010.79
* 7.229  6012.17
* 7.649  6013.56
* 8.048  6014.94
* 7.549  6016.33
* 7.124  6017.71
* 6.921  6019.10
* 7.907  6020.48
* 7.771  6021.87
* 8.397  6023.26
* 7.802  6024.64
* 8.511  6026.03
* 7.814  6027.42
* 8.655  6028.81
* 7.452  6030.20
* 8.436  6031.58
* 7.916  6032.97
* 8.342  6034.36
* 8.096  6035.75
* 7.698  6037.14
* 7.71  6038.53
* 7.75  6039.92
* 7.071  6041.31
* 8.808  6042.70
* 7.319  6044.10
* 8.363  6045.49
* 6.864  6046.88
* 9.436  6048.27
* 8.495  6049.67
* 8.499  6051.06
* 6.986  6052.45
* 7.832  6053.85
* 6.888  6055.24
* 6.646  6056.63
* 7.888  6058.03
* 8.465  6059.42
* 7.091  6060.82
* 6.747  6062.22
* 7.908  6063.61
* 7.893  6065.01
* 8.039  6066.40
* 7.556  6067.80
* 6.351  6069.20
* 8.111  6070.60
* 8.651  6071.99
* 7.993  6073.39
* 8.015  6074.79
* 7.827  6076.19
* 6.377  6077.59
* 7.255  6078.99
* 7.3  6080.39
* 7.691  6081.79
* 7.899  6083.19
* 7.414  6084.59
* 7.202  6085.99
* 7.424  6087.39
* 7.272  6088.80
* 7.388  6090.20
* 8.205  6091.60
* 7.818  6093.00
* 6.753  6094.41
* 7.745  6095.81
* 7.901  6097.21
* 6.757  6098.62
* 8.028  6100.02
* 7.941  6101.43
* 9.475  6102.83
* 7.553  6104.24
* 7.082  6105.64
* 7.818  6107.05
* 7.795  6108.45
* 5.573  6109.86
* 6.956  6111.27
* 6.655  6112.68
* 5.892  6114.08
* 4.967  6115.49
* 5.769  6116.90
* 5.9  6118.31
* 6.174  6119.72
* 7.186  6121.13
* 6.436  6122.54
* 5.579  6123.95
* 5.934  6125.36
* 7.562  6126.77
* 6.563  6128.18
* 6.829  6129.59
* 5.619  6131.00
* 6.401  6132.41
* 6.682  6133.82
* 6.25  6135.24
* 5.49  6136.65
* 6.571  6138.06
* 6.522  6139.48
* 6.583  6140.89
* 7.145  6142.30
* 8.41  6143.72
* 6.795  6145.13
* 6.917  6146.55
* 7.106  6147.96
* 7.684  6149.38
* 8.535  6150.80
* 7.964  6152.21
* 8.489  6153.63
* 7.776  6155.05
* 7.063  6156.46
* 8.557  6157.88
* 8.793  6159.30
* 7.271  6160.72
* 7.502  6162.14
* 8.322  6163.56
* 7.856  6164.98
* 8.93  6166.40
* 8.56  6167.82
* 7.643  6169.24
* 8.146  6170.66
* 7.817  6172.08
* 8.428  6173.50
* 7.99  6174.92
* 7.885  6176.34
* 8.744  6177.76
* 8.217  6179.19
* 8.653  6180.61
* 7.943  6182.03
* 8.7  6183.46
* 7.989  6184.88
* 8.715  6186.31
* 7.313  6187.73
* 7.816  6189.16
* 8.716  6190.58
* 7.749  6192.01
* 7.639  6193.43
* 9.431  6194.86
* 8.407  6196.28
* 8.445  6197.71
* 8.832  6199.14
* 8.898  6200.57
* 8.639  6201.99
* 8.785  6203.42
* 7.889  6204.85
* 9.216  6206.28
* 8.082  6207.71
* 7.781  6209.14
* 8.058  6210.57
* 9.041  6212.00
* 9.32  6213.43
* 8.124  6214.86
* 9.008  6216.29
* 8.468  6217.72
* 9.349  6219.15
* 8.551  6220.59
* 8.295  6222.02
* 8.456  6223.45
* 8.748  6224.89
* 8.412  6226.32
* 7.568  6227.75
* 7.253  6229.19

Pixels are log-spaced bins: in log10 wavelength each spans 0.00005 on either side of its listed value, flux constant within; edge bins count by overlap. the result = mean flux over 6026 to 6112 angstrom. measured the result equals 7.68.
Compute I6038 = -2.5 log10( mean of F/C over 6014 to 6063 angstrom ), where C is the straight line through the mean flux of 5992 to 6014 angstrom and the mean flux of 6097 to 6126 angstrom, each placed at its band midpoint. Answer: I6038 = -0.09 mag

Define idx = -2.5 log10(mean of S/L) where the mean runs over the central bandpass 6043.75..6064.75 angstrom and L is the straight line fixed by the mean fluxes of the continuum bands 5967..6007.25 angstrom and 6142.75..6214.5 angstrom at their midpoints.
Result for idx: 0.03 mag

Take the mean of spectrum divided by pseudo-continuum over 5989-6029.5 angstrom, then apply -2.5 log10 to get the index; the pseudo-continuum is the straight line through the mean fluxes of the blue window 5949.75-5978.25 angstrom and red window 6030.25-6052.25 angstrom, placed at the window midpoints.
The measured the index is 0.04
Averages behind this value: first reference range 7.76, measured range 7.66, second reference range 8.01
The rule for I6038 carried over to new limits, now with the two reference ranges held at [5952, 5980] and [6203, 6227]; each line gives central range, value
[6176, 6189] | 0.03 mag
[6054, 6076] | 0.06 mag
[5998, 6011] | 0.09 mag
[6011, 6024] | 0.04 mag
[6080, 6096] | 0.09 mag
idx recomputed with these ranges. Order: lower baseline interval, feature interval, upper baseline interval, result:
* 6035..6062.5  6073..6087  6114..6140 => -0.05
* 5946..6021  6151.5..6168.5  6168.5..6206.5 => 0.02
